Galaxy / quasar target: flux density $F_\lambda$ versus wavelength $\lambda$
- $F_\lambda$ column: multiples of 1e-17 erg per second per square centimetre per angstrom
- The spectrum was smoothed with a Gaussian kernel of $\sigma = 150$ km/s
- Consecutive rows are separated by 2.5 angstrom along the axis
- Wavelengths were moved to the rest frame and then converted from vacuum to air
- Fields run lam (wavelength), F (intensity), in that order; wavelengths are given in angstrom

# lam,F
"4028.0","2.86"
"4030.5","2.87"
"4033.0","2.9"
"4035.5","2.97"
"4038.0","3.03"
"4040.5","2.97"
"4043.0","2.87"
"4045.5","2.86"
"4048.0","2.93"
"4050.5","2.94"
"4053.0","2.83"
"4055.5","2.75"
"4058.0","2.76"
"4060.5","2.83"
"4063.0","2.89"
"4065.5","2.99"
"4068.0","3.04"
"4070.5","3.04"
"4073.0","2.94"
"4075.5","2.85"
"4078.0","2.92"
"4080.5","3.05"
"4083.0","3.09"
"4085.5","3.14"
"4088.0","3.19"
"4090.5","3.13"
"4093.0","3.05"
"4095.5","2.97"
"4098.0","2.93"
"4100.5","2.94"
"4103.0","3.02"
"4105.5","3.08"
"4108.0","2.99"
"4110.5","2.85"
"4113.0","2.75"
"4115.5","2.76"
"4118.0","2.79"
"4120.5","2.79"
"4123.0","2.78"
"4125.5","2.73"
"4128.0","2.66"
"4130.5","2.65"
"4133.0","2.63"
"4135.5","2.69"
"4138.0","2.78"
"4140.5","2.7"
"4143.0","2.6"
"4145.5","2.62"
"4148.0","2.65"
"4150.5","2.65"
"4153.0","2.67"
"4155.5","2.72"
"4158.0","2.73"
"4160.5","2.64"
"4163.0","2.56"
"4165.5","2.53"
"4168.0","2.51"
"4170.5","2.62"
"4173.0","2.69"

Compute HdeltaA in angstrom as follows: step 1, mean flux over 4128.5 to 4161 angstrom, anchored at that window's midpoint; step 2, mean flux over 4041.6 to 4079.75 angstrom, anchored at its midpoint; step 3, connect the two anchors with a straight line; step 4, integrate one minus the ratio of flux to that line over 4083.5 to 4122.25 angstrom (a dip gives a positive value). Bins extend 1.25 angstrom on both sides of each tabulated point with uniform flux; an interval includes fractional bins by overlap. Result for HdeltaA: -2.4 angstrom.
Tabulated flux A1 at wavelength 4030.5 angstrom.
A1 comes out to 2.87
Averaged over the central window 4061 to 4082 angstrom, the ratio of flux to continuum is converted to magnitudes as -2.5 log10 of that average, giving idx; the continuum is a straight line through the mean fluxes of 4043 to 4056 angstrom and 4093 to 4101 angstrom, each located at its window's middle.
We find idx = -0.02 mag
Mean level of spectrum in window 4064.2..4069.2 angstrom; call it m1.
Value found 3.01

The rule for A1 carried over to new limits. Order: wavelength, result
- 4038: 3.03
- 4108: 2.99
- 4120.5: 2.79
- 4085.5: 3.14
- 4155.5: 2.72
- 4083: 3.09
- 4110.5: 2.85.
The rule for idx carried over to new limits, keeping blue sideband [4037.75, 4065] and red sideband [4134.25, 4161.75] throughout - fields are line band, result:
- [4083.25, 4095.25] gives -0.12 mag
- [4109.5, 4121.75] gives -0.02 mag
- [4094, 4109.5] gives -0.08 mag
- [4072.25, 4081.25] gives -0.04 mag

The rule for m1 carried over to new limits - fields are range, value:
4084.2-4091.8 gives 3.15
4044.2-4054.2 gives 2.89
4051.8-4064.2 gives 2.81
